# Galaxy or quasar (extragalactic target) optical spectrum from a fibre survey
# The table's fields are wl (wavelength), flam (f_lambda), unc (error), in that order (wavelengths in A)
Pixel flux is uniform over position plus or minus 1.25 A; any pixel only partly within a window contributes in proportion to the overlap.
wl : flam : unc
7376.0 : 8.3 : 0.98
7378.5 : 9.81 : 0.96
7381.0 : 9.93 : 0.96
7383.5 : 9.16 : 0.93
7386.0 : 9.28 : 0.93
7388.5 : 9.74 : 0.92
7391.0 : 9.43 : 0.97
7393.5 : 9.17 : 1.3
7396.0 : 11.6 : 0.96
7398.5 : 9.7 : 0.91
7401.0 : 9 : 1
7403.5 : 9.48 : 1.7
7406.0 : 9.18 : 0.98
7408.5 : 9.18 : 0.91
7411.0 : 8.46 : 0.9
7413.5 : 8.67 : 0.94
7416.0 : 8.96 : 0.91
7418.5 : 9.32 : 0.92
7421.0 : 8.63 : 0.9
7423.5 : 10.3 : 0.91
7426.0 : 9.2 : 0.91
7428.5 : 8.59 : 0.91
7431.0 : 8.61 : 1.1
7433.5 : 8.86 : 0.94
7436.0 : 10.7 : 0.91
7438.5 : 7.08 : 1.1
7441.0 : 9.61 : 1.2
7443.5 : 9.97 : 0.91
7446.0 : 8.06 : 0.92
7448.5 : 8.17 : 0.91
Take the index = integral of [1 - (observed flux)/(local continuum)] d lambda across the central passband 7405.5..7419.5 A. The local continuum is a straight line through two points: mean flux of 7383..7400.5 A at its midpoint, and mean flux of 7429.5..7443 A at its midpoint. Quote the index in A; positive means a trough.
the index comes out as 0.7 A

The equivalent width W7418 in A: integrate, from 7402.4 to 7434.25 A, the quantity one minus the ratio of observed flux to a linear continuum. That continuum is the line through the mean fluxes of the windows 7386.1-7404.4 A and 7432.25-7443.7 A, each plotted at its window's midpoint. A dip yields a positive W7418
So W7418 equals 1.3 A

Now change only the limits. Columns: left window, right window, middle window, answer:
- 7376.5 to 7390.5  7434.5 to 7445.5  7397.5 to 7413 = 0.4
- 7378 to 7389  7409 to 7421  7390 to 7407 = -0.8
